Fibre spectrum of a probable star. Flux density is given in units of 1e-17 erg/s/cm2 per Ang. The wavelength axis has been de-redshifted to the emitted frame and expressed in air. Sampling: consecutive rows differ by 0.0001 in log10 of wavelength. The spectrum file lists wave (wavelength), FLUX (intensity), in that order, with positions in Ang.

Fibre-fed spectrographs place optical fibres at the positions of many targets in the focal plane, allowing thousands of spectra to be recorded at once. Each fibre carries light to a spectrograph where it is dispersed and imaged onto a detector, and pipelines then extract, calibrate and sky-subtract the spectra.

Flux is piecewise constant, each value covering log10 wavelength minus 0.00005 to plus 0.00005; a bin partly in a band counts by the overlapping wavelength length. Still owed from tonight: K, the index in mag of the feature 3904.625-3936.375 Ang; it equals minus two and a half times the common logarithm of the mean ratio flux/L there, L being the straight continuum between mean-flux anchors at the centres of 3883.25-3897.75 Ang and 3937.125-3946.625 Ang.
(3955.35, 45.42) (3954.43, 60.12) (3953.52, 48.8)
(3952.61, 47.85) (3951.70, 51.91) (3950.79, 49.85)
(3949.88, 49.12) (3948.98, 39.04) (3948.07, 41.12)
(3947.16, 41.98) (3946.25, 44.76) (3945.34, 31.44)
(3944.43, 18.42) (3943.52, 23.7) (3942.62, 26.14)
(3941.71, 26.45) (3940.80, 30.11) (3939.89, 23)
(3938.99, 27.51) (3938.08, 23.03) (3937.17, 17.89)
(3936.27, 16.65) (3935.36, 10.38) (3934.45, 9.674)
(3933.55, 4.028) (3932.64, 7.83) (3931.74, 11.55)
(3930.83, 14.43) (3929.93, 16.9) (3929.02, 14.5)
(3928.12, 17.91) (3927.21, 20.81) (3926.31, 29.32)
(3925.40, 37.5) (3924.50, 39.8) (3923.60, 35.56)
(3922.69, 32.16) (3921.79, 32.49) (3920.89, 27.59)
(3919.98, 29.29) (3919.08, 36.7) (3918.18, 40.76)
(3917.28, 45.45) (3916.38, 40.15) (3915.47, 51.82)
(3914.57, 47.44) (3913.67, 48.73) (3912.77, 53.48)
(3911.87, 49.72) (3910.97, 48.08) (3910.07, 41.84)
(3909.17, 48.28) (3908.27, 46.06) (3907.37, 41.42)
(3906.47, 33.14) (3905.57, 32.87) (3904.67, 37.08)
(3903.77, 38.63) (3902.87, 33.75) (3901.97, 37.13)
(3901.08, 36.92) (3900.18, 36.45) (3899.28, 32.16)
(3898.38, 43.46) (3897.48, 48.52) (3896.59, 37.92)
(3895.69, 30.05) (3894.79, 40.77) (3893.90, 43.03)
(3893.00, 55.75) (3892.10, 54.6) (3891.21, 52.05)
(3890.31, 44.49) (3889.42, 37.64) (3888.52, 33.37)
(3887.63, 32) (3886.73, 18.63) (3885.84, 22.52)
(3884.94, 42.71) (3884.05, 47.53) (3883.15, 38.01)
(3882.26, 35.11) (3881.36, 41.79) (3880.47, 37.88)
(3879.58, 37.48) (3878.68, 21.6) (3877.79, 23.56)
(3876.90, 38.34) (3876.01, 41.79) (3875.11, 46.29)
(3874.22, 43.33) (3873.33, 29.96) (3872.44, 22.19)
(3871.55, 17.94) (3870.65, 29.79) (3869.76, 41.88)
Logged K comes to 0.03 mag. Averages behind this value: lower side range 40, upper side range 26.8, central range 32.1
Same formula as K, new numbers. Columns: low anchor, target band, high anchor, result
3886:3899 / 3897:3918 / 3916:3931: -0.20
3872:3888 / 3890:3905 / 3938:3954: -0.18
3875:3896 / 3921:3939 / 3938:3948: 0.45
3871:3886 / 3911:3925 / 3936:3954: -0.19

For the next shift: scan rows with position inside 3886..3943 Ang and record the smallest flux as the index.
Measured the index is 4.028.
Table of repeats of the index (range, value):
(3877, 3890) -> 18.63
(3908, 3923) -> 27.59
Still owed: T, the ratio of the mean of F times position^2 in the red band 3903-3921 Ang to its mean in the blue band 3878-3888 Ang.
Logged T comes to 1.26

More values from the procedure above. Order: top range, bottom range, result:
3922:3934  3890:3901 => 0.52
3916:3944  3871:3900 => 0.68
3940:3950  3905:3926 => 0.82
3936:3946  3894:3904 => 0.66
